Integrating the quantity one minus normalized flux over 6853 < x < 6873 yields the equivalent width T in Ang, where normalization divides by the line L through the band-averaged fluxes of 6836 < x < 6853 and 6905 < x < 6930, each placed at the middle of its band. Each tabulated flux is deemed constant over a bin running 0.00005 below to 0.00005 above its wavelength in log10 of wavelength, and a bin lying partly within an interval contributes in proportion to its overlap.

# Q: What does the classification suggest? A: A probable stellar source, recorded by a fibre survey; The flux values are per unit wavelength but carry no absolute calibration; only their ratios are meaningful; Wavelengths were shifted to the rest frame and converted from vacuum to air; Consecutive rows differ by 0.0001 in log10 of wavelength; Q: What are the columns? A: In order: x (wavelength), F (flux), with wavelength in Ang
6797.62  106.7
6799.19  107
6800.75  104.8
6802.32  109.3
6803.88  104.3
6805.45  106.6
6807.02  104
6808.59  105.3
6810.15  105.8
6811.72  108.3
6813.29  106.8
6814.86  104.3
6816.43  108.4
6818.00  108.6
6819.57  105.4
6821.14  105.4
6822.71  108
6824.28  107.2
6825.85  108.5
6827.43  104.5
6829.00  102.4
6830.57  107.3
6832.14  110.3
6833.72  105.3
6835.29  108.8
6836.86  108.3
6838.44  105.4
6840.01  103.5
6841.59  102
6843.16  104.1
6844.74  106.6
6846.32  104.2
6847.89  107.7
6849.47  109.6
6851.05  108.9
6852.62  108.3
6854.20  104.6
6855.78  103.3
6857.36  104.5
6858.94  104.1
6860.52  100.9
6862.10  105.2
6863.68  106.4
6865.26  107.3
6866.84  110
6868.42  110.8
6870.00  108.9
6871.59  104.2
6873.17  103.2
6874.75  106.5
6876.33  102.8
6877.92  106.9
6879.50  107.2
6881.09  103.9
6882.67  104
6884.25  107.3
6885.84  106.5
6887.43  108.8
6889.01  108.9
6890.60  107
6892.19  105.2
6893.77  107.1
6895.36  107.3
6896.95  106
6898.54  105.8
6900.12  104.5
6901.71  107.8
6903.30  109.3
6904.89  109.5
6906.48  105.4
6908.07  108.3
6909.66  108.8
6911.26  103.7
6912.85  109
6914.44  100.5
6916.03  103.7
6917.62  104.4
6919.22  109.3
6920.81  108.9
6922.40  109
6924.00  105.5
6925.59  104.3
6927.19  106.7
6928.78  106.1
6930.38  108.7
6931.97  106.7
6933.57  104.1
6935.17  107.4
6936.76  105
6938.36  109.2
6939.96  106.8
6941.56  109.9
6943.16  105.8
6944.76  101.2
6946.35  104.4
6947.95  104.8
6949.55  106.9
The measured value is 0.08 Ang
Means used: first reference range 106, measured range 106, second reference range 106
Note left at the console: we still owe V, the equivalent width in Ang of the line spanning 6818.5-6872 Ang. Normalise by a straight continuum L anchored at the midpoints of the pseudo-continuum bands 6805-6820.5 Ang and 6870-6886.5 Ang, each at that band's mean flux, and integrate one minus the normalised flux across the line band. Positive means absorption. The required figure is -0.2 Ang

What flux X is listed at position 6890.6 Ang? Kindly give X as 107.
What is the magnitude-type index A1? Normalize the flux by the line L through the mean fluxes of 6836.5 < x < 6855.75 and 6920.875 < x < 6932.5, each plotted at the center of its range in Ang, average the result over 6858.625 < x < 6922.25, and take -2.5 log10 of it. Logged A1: 0.000 mag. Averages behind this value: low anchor 106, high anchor 107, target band 106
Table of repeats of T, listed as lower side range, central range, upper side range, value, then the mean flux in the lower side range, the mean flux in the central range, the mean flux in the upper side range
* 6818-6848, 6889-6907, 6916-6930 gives -0.1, 106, 107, 107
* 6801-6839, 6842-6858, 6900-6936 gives 0.1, 107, 106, 107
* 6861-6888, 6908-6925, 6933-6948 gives 0.0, 106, 106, 106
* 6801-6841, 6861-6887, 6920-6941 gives 0.1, 106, 106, 107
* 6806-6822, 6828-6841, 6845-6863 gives 0.0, 106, 106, 106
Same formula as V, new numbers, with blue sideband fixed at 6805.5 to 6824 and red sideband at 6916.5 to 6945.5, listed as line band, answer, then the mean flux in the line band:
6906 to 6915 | 0.0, 106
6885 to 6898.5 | -0.1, 107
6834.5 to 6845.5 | 0.1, 106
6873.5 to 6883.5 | 0.1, 105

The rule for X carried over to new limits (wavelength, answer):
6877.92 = 106.9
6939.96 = 106.8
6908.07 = 108.3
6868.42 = 110.8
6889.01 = 108.9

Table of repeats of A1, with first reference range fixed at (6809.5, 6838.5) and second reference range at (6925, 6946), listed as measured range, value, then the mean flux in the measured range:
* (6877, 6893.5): 0.000 mag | 107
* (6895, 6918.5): 0.002 mag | 106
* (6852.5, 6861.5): 0.028 mag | 104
